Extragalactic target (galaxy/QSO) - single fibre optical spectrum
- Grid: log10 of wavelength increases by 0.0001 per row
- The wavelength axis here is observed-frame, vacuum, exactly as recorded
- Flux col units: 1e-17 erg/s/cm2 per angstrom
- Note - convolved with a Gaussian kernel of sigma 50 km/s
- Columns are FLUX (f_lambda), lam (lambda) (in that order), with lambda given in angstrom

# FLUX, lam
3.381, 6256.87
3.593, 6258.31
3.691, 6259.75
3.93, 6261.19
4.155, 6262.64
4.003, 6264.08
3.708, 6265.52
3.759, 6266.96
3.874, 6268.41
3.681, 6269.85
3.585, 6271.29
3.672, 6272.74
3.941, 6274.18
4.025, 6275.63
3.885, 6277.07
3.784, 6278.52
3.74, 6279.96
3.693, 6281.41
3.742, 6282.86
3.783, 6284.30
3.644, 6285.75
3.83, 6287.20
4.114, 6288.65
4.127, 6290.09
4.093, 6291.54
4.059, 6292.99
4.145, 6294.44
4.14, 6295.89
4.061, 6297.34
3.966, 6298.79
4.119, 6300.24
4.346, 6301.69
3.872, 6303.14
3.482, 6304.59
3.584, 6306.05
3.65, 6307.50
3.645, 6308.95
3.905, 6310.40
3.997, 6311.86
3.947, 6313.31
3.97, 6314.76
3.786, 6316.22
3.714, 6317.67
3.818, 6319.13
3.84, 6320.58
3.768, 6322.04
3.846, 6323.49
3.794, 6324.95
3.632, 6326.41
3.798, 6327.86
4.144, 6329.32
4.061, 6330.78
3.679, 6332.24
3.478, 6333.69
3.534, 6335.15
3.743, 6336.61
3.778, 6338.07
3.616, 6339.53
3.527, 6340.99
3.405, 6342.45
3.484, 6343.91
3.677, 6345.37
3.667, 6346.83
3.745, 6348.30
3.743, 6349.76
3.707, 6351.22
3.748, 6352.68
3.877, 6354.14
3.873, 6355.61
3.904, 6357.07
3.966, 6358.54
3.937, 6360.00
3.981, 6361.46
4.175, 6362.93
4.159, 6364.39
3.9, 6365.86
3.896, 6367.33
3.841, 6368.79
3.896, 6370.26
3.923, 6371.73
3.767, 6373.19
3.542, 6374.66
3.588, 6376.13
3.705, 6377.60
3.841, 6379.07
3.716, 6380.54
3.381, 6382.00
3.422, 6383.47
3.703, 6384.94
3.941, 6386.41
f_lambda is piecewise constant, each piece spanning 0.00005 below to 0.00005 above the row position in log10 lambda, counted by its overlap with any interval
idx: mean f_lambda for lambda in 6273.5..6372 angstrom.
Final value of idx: 3.84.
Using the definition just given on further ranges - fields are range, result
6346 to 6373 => 3.88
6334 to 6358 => 3.69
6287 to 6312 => 3.95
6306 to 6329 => 3.81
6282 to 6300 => 3.98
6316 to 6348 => 3.72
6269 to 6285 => 3.78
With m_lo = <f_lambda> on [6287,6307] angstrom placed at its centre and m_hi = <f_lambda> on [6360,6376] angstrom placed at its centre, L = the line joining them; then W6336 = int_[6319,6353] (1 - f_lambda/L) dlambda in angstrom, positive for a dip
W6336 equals 1.9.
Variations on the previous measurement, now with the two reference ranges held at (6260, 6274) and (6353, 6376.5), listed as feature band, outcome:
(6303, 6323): 0.4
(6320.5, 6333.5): 0.1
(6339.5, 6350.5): 0.8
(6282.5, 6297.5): -0.6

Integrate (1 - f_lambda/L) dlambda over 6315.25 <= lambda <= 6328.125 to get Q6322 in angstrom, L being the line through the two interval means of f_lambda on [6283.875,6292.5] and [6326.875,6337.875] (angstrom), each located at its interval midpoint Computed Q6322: 0.1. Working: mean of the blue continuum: 3.94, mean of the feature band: 3.78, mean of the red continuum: 3.77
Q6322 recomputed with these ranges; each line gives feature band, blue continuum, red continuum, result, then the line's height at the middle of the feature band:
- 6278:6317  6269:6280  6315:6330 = -0.94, 3.81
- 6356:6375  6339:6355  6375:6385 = -1.51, 3.63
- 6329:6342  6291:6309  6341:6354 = 0.06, 3.73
